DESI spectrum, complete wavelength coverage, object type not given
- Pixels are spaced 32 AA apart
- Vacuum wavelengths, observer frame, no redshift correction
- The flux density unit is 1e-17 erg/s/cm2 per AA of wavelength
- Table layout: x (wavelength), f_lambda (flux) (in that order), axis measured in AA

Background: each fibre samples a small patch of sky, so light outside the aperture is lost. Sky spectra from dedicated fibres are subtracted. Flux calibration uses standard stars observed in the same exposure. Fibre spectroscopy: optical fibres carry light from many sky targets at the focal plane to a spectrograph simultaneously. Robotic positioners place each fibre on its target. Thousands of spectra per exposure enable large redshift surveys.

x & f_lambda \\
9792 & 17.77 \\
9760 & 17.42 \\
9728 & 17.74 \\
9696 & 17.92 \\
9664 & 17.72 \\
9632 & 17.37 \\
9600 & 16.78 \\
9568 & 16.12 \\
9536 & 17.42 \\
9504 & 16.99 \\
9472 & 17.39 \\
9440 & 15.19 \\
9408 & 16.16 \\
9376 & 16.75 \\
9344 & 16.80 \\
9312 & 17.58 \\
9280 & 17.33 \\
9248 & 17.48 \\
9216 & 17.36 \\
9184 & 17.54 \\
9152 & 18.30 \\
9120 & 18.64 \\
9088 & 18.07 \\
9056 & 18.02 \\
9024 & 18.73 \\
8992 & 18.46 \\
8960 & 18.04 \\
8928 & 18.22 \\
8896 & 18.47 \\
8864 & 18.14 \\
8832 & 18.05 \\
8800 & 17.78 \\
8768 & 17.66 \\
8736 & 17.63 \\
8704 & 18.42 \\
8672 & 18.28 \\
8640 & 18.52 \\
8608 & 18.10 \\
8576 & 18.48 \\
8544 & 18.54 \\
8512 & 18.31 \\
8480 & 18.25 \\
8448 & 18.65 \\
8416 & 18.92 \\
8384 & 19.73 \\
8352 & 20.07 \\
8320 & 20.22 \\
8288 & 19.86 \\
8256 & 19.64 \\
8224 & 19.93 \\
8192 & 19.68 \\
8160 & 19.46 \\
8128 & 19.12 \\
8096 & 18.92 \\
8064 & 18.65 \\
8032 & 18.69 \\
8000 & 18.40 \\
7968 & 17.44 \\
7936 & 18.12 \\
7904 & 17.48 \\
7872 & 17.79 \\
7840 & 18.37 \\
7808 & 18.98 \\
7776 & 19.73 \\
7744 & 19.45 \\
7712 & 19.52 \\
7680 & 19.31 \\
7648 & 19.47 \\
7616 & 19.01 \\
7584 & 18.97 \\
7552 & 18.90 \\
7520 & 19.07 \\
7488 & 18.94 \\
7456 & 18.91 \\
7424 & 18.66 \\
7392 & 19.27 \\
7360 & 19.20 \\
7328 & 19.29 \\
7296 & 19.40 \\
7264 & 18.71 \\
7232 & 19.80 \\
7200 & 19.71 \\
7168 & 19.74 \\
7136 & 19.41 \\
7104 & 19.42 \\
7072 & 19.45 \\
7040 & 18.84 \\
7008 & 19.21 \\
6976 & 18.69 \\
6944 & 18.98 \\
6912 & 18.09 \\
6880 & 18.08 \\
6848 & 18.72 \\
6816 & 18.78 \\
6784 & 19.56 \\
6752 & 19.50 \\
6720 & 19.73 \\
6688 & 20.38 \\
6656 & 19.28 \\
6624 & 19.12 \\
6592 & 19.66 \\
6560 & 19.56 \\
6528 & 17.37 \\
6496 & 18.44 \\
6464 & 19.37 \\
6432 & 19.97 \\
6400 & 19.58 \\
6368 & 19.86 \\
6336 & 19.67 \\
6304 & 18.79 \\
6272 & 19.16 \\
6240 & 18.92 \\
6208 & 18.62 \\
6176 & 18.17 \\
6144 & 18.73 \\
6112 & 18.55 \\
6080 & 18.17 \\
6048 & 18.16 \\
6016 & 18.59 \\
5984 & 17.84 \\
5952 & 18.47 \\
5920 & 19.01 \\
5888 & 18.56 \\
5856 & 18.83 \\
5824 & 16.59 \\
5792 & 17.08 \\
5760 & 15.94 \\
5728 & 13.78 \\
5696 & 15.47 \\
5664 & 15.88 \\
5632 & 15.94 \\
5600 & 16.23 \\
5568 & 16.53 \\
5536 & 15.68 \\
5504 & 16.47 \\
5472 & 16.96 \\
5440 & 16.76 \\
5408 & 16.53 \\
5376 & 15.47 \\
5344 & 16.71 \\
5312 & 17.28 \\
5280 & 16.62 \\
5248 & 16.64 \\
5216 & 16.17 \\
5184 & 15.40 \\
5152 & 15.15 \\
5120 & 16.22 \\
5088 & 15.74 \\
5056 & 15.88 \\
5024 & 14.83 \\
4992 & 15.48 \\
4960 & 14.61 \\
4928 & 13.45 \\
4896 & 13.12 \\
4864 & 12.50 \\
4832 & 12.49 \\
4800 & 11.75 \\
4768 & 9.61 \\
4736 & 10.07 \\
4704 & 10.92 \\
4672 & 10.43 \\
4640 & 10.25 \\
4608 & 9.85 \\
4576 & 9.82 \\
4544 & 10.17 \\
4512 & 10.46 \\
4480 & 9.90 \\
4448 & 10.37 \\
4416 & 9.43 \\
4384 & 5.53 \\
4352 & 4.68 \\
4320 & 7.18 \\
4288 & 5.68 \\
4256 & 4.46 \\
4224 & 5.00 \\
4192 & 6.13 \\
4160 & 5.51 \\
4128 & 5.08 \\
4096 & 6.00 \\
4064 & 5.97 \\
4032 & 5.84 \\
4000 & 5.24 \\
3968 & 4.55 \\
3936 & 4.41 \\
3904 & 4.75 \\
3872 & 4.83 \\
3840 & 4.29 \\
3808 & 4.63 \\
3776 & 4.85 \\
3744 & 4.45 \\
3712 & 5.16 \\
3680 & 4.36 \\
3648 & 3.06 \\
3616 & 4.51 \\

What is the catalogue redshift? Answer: 0.11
